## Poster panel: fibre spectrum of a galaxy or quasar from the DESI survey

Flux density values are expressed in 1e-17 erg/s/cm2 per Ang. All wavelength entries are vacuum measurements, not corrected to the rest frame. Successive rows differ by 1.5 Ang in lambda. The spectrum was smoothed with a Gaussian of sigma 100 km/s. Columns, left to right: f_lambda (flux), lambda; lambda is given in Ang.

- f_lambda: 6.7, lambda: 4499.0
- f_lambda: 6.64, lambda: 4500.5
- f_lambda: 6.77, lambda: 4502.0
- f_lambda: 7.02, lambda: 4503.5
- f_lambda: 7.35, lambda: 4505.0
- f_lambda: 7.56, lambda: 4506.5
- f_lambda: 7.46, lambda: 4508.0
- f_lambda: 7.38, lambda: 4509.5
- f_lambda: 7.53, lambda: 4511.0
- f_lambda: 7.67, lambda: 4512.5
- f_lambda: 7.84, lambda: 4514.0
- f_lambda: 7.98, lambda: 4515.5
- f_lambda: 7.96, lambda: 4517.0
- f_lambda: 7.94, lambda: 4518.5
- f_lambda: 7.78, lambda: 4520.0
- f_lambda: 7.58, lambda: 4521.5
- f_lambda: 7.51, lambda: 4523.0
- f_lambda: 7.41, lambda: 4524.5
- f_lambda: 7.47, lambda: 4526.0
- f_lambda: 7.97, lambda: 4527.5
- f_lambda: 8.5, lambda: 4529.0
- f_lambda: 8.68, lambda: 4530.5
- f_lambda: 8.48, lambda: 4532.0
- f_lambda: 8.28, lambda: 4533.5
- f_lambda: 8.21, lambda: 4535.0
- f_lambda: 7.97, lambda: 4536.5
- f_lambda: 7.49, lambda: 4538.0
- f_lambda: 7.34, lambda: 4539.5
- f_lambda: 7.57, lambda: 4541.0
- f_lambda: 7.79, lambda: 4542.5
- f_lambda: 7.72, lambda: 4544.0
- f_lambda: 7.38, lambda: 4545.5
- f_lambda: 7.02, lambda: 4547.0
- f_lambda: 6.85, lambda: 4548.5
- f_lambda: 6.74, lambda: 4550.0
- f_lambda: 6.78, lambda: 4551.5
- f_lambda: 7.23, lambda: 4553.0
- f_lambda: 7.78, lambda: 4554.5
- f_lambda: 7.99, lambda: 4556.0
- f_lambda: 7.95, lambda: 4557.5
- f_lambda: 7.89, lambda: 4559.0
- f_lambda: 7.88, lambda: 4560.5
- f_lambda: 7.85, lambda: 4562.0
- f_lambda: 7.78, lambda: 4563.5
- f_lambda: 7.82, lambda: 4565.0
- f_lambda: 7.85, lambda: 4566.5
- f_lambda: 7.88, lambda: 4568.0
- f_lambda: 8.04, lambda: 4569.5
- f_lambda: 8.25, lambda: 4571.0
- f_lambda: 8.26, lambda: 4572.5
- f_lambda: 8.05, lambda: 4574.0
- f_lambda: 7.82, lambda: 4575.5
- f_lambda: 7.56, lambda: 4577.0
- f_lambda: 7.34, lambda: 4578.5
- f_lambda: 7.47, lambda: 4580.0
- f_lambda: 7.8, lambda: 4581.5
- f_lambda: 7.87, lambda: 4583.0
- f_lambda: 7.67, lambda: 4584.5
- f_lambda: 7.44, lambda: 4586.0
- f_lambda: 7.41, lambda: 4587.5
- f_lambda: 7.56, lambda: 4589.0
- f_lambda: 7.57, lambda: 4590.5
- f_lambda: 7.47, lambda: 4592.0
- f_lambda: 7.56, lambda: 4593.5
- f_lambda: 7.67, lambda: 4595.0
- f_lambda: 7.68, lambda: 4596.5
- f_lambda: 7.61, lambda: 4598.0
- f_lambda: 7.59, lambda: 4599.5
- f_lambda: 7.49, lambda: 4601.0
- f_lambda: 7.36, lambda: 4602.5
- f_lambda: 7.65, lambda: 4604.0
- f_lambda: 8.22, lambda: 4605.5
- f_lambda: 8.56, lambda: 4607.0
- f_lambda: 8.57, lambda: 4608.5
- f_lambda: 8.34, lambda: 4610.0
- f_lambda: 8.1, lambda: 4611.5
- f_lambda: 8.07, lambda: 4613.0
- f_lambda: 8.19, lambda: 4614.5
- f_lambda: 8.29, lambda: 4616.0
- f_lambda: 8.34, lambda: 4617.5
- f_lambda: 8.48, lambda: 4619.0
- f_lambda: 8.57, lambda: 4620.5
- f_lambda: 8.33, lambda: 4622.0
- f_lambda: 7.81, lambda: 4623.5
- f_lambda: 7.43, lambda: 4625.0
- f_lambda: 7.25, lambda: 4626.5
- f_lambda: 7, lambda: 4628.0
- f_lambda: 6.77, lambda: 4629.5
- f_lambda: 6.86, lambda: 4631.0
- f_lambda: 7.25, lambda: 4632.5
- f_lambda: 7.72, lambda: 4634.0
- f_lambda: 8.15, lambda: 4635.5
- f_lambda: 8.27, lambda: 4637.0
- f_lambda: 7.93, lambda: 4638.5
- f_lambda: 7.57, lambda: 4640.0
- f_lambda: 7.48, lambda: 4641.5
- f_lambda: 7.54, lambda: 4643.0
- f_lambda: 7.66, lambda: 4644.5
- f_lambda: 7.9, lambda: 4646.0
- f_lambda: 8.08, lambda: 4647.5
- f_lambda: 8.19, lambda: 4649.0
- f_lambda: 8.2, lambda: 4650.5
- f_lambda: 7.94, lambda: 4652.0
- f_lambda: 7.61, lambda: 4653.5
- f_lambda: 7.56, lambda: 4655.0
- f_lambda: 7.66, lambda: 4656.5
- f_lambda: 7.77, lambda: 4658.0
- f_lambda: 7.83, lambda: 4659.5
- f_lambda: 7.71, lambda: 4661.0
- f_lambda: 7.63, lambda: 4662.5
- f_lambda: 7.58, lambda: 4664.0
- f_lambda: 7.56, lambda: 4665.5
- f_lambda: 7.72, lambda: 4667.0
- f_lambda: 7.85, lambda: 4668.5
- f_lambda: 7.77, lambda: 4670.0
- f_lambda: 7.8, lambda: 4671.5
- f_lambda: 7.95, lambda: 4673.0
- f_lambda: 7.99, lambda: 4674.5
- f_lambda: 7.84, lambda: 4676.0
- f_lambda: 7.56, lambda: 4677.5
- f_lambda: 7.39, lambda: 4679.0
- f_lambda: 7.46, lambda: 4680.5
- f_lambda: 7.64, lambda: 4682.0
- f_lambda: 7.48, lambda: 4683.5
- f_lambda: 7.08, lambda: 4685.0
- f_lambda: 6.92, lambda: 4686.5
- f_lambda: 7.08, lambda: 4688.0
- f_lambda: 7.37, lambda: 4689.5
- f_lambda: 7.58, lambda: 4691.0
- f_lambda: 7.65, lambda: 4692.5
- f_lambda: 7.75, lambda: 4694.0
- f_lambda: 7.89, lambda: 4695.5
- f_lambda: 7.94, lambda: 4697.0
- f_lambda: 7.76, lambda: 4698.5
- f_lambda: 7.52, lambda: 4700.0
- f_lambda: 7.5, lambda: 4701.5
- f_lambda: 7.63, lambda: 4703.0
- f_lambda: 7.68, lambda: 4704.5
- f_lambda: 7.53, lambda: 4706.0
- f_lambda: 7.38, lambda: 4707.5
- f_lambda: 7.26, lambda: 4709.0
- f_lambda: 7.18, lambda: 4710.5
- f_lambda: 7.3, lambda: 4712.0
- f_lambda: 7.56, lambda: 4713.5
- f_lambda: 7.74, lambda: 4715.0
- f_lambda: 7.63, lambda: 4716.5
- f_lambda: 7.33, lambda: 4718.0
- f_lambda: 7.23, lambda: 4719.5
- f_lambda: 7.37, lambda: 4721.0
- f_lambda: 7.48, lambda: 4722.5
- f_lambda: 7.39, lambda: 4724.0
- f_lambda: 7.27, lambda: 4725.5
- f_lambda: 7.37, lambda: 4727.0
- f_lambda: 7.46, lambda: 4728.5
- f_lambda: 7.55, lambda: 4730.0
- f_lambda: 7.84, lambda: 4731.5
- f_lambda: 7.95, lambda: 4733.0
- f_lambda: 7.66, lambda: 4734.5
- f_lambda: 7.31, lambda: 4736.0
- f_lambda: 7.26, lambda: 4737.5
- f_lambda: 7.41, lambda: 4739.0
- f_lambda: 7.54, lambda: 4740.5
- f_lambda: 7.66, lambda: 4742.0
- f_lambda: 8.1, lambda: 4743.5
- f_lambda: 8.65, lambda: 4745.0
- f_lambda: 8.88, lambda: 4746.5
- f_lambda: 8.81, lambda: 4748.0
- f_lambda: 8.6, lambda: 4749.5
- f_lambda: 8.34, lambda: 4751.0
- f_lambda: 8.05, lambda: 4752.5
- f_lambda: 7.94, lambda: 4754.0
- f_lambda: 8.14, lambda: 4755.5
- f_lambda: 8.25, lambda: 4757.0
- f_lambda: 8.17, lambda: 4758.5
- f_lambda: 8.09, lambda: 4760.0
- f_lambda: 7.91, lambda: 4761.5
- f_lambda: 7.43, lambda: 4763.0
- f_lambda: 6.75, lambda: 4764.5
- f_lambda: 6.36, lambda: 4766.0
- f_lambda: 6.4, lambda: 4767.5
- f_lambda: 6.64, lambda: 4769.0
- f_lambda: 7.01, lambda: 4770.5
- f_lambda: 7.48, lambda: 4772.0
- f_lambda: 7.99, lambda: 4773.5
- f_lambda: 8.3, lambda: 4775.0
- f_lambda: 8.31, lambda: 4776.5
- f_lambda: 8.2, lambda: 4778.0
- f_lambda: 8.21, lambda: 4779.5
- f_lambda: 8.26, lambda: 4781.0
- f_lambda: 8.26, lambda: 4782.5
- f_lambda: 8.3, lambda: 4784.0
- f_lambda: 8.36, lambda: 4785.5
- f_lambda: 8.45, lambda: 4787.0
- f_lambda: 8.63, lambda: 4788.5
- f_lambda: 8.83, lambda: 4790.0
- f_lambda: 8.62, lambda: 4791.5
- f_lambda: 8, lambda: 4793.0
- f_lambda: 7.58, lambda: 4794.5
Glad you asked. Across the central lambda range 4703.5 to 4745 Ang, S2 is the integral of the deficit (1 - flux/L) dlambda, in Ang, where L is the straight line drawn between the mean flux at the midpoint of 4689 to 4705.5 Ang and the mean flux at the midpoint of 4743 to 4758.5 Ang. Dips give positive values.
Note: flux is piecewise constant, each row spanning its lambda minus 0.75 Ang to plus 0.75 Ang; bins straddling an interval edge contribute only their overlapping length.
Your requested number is 2.59 Ang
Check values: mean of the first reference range 7.66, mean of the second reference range 8.37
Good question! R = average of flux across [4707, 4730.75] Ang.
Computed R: 7.41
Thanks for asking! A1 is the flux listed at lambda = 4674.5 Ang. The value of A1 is 7.99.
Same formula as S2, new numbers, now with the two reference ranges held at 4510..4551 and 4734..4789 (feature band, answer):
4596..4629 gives -0.69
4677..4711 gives 1.53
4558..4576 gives -0.47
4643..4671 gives 0.11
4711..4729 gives 1.00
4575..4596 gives 0.48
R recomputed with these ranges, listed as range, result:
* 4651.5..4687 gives 7.64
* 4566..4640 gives 7.8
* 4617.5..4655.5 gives 7.75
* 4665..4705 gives 7.61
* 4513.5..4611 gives 7.75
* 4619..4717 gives 7.64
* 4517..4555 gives 7.66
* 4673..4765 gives 7.67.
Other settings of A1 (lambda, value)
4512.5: 7.67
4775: 8.3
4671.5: 7.8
